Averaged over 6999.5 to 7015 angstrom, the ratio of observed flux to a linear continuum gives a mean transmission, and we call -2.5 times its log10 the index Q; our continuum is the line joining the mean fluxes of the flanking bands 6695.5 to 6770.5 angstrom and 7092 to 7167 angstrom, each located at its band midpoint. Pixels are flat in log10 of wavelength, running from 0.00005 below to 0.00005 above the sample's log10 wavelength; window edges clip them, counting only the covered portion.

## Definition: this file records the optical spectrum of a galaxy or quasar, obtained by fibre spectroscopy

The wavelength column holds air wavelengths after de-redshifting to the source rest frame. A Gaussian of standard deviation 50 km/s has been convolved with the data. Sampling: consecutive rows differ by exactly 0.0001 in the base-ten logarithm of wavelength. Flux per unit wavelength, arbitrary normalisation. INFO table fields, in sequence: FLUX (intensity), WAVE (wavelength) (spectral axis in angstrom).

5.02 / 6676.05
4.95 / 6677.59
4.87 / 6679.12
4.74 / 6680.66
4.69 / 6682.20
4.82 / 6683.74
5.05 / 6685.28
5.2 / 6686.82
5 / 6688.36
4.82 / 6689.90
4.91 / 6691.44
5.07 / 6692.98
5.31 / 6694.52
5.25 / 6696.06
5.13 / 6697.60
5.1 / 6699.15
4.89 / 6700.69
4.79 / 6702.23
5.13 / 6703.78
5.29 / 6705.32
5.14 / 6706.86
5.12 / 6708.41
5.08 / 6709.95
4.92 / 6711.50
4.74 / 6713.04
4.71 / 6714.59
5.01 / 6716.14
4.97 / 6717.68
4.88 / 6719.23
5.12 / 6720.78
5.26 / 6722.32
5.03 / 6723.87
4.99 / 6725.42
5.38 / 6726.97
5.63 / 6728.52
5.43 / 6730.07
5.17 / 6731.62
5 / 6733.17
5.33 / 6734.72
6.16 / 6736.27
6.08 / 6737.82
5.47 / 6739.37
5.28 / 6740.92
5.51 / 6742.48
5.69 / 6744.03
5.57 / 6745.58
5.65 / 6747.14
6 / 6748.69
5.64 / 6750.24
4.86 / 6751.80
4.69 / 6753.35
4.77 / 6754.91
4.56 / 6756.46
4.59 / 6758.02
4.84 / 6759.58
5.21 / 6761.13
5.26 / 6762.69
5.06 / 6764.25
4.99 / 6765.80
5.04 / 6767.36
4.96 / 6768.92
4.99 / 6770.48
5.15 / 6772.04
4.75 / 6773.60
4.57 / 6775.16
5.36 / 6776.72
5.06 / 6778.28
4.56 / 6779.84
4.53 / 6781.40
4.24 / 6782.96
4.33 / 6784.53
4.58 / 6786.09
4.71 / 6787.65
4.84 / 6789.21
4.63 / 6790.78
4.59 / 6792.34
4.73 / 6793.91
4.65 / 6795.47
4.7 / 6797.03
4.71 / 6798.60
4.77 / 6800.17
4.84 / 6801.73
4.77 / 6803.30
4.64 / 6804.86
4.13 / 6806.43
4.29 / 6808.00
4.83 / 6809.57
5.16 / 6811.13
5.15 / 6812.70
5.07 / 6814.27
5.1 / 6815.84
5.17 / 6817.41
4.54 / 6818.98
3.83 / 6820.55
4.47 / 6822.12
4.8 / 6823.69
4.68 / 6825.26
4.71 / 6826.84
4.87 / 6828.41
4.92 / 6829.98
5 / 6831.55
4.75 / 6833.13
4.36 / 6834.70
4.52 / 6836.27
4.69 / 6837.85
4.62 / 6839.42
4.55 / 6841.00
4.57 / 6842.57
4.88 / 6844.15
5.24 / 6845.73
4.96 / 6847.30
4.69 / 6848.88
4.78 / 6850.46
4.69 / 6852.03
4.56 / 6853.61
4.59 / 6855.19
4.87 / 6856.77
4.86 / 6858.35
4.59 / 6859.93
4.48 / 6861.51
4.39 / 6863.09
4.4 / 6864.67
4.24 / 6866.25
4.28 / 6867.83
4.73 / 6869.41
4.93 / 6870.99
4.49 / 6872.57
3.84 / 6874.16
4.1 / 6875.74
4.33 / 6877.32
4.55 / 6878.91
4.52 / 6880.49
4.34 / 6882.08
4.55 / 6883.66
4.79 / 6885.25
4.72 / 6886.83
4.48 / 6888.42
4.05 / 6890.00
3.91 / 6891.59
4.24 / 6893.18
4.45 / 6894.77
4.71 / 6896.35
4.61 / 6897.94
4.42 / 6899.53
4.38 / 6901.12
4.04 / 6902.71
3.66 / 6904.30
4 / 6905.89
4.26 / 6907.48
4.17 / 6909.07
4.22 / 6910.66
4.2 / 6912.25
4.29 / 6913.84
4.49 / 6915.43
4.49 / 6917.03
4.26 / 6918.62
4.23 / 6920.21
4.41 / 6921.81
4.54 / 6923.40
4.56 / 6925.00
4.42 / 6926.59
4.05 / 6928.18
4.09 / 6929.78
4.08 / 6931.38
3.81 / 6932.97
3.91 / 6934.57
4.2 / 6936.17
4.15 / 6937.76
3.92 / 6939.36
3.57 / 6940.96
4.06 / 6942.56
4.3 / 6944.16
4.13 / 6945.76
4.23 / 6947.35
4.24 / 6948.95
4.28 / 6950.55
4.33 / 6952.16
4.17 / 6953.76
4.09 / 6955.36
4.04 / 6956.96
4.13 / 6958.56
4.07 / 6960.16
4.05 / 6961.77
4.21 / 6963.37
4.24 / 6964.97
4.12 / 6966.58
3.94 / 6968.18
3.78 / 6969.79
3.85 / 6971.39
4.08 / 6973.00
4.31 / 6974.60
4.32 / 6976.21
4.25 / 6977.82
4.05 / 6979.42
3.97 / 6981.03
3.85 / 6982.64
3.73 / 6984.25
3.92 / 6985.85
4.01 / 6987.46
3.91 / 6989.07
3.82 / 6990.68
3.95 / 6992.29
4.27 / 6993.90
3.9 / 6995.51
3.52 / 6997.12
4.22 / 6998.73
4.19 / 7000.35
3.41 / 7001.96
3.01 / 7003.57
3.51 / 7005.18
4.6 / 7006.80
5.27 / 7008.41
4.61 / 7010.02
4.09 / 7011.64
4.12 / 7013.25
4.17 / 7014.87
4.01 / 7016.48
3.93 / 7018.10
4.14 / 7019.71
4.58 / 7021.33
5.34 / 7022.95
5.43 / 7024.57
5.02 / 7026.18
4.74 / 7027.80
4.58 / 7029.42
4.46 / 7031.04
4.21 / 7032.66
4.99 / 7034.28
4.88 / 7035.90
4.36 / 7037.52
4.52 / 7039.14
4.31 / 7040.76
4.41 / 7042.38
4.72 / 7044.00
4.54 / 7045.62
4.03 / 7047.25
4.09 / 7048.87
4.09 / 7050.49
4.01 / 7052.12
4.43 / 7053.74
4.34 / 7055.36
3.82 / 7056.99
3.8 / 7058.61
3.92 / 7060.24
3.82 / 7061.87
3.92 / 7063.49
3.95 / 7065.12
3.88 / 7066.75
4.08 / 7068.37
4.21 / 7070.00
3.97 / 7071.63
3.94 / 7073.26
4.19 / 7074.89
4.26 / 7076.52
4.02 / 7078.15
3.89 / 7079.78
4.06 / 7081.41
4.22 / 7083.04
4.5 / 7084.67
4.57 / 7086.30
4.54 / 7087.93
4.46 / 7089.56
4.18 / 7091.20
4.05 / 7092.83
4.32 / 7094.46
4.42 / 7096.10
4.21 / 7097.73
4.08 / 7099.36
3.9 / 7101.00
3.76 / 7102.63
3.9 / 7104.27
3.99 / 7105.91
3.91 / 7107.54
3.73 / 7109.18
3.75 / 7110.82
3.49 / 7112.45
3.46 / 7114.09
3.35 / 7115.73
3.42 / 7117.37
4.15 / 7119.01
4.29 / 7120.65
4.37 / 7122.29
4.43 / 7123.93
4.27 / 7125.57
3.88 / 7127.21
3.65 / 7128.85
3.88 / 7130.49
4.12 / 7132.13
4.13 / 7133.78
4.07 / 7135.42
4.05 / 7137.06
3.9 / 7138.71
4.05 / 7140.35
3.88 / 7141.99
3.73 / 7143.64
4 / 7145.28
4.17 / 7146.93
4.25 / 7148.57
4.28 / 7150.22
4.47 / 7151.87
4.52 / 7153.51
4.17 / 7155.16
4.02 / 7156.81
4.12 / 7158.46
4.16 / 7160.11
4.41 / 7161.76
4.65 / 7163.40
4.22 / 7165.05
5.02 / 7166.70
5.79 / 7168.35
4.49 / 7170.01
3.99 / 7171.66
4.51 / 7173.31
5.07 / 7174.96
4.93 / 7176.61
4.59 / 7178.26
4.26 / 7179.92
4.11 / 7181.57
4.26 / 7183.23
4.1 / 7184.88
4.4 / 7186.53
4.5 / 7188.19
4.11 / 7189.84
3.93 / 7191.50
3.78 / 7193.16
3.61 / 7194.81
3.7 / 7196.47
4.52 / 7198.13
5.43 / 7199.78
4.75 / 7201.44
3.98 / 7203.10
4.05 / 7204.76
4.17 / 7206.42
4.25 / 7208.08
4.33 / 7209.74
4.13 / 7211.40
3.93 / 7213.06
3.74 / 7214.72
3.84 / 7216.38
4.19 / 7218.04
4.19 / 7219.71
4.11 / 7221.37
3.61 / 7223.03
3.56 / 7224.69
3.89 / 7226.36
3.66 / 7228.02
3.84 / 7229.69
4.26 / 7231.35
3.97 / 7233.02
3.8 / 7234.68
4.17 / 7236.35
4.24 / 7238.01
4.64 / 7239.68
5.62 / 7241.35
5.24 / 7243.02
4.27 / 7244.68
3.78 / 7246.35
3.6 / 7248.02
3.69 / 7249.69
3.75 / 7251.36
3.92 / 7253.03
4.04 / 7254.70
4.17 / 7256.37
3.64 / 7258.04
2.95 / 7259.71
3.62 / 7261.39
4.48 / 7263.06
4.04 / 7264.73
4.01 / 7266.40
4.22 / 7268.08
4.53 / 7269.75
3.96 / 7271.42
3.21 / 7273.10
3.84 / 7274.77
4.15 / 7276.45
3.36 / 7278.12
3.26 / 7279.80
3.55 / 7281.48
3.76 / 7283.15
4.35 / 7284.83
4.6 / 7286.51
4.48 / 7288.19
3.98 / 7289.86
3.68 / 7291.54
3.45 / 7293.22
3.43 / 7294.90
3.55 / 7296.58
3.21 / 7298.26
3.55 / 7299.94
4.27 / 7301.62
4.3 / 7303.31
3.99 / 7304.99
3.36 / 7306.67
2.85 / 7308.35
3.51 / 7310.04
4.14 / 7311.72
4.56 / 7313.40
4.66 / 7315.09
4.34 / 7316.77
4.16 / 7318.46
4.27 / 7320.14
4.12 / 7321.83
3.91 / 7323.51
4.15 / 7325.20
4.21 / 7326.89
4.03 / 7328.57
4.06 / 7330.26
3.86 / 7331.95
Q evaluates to 0.079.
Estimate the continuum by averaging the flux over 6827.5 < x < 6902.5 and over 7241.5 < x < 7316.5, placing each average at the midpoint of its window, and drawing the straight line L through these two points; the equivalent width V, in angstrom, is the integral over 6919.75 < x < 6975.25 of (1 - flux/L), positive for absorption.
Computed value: 3.8 angstrom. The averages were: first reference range 4.56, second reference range 3.9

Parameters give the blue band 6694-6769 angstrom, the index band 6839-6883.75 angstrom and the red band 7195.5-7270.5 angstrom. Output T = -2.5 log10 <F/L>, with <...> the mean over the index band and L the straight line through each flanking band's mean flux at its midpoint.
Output 0.08 mag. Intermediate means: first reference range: 5.18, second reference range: 4.1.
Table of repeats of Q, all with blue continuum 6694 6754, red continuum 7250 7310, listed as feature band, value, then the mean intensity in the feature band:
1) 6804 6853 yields 0.05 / 4.73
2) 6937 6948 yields 0.16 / 4.05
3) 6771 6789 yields 0.08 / 4.72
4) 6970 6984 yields 0.13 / 4.06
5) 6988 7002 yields 0.16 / 3.94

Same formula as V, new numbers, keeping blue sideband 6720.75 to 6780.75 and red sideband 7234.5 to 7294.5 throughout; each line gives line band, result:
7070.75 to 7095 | 1.16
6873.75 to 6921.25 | 5.28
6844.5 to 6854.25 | 0.27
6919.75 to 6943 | 3.13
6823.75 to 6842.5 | 1.15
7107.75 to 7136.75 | 2.80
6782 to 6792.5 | 1.14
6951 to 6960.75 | 1.18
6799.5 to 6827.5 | 1.83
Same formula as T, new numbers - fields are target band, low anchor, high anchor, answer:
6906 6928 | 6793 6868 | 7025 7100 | 0.05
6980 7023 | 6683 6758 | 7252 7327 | 0.12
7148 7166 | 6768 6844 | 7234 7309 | -0.05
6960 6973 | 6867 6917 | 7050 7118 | 0.05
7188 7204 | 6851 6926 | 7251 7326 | -0.05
